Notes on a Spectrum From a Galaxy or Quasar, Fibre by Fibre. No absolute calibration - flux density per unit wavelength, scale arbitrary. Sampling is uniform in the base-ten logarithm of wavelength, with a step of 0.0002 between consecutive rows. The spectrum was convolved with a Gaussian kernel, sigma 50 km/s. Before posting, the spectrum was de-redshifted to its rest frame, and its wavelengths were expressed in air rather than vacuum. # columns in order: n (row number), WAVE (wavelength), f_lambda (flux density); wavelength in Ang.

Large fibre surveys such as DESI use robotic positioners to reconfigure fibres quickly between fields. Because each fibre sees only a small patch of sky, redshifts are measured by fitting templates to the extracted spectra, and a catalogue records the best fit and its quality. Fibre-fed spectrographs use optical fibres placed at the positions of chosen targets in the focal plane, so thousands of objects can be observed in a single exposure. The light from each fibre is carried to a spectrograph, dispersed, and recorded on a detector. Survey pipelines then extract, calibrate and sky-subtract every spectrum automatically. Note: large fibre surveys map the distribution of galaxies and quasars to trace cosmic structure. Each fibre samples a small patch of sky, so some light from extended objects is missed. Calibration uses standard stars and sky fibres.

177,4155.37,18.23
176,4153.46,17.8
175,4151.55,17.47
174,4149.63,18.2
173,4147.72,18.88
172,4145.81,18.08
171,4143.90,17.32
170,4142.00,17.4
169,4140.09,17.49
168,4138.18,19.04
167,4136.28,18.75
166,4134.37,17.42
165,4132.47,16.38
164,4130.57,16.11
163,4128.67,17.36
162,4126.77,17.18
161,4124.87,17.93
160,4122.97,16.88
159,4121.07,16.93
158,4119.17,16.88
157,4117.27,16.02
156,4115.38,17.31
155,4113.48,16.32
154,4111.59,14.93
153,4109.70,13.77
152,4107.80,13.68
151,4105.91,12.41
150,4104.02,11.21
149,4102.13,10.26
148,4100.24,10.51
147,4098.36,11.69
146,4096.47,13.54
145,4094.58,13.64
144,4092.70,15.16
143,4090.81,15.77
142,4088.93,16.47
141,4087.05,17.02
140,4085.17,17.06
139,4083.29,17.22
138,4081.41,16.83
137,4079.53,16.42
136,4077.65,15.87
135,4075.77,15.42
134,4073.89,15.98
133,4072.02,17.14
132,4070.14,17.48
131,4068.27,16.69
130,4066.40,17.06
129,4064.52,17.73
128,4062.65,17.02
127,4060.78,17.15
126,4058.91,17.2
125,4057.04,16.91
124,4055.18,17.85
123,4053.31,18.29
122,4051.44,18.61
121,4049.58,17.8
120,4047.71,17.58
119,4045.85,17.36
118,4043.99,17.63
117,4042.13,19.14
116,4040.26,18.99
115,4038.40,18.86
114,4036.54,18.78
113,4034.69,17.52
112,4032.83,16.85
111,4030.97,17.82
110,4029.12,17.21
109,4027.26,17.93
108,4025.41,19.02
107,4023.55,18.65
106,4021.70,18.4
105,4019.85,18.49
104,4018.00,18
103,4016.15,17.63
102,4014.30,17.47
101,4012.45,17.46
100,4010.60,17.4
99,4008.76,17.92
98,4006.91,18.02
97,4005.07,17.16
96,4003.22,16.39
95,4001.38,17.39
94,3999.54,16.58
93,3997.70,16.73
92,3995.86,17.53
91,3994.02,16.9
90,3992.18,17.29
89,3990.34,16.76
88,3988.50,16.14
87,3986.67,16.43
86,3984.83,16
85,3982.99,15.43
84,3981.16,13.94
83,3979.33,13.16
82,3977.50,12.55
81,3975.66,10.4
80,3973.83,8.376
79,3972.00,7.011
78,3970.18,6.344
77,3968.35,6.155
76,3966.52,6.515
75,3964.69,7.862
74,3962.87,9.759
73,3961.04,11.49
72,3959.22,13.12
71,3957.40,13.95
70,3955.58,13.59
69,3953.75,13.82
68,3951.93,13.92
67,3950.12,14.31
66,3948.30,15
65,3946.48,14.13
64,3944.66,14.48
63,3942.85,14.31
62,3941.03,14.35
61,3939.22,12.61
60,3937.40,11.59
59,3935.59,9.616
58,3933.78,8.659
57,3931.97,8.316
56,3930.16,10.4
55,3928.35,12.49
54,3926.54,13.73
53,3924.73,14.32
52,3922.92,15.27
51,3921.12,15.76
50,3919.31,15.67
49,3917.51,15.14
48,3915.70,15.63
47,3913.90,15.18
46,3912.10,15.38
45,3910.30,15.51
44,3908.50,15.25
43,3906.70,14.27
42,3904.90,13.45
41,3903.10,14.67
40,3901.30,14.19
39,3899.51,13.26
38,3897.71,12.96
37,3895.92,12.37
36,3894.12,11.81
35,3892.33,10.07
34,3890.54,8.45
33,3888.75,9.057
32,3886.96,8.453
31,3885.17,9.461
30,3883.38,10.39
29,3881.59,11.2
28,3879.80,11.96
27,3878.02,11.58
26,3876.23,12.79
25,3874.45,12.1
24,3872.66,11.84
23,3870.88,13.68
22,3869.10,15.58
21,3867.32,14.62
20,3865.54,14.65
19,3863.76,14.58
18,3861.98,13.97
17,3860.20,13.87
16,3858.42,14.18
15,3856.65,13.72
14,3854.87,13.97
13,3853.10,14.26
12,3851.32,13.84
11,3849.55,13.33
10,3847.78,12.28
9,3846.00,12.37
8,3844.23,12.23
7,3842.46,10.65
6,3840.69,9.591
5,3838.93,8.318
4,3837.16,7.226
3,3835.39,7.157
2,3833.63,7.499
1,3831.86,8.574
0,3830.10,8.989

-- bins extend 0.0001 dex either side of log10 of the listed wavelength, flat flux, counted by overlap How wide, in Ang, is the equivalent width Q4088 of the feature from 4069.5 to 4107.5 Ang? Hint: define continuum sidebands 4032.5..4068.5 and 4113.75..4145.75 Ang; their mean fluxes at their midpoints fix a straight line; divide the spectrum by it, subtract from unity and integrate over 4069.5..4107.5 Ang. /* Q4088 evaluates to 5.94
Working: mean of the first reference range 17.8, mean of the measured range 14.8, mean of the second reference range 17.3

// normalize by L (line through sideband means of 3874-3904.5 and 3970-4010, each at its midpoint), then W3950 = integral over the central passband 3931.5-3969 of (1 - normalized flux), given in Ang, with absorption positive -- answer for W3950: 4.64 Ang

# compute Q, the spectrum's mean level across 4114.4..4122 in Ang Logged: 16.8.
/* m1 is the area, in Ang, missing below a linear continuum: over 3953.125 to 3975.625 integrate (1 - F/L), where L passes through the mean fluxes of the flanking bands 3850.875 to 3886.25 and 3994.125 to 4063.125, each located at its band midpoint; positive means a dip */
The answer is 8.56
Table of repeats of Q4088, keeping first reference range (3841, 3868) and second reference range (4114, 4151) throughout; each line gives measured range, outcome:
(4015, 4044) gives -4.1 Ang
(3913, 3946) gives 2.9 Ang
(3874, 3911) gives 5.1 Ang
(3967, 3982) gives 5.5 Ang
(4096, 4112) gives 4.4 Ang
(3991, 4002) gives -1.1 Ang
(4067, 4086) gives 0.0 Ang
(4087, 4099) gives 1.6 Ang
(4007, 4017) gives -1.2 Ang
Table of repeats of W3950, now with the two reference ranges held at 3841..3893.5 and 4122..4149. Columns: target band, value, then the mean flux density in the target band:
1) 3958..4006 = 4.68 Ang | 13.2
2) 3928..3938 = 2.66 Ang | 10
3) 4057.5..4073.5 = -0.89 Ang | 17.1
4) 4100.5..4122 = 3.45 Ang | 14.4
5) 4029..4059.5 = -4.10 Ang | 17.9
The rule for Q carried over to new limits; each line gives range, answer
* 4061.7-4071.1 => 17.2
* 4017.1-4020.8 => 18.3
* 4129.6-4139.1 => 17.5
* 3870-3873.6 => 12.7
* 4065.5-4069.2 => 16.9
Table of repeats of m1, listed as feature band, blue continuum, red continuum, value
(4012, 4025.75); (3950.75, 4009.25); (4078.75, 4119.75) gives -4.1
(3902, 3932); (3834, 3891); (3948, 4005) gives -4.2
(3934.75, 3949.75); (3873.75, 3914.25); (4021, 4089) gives 0.6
